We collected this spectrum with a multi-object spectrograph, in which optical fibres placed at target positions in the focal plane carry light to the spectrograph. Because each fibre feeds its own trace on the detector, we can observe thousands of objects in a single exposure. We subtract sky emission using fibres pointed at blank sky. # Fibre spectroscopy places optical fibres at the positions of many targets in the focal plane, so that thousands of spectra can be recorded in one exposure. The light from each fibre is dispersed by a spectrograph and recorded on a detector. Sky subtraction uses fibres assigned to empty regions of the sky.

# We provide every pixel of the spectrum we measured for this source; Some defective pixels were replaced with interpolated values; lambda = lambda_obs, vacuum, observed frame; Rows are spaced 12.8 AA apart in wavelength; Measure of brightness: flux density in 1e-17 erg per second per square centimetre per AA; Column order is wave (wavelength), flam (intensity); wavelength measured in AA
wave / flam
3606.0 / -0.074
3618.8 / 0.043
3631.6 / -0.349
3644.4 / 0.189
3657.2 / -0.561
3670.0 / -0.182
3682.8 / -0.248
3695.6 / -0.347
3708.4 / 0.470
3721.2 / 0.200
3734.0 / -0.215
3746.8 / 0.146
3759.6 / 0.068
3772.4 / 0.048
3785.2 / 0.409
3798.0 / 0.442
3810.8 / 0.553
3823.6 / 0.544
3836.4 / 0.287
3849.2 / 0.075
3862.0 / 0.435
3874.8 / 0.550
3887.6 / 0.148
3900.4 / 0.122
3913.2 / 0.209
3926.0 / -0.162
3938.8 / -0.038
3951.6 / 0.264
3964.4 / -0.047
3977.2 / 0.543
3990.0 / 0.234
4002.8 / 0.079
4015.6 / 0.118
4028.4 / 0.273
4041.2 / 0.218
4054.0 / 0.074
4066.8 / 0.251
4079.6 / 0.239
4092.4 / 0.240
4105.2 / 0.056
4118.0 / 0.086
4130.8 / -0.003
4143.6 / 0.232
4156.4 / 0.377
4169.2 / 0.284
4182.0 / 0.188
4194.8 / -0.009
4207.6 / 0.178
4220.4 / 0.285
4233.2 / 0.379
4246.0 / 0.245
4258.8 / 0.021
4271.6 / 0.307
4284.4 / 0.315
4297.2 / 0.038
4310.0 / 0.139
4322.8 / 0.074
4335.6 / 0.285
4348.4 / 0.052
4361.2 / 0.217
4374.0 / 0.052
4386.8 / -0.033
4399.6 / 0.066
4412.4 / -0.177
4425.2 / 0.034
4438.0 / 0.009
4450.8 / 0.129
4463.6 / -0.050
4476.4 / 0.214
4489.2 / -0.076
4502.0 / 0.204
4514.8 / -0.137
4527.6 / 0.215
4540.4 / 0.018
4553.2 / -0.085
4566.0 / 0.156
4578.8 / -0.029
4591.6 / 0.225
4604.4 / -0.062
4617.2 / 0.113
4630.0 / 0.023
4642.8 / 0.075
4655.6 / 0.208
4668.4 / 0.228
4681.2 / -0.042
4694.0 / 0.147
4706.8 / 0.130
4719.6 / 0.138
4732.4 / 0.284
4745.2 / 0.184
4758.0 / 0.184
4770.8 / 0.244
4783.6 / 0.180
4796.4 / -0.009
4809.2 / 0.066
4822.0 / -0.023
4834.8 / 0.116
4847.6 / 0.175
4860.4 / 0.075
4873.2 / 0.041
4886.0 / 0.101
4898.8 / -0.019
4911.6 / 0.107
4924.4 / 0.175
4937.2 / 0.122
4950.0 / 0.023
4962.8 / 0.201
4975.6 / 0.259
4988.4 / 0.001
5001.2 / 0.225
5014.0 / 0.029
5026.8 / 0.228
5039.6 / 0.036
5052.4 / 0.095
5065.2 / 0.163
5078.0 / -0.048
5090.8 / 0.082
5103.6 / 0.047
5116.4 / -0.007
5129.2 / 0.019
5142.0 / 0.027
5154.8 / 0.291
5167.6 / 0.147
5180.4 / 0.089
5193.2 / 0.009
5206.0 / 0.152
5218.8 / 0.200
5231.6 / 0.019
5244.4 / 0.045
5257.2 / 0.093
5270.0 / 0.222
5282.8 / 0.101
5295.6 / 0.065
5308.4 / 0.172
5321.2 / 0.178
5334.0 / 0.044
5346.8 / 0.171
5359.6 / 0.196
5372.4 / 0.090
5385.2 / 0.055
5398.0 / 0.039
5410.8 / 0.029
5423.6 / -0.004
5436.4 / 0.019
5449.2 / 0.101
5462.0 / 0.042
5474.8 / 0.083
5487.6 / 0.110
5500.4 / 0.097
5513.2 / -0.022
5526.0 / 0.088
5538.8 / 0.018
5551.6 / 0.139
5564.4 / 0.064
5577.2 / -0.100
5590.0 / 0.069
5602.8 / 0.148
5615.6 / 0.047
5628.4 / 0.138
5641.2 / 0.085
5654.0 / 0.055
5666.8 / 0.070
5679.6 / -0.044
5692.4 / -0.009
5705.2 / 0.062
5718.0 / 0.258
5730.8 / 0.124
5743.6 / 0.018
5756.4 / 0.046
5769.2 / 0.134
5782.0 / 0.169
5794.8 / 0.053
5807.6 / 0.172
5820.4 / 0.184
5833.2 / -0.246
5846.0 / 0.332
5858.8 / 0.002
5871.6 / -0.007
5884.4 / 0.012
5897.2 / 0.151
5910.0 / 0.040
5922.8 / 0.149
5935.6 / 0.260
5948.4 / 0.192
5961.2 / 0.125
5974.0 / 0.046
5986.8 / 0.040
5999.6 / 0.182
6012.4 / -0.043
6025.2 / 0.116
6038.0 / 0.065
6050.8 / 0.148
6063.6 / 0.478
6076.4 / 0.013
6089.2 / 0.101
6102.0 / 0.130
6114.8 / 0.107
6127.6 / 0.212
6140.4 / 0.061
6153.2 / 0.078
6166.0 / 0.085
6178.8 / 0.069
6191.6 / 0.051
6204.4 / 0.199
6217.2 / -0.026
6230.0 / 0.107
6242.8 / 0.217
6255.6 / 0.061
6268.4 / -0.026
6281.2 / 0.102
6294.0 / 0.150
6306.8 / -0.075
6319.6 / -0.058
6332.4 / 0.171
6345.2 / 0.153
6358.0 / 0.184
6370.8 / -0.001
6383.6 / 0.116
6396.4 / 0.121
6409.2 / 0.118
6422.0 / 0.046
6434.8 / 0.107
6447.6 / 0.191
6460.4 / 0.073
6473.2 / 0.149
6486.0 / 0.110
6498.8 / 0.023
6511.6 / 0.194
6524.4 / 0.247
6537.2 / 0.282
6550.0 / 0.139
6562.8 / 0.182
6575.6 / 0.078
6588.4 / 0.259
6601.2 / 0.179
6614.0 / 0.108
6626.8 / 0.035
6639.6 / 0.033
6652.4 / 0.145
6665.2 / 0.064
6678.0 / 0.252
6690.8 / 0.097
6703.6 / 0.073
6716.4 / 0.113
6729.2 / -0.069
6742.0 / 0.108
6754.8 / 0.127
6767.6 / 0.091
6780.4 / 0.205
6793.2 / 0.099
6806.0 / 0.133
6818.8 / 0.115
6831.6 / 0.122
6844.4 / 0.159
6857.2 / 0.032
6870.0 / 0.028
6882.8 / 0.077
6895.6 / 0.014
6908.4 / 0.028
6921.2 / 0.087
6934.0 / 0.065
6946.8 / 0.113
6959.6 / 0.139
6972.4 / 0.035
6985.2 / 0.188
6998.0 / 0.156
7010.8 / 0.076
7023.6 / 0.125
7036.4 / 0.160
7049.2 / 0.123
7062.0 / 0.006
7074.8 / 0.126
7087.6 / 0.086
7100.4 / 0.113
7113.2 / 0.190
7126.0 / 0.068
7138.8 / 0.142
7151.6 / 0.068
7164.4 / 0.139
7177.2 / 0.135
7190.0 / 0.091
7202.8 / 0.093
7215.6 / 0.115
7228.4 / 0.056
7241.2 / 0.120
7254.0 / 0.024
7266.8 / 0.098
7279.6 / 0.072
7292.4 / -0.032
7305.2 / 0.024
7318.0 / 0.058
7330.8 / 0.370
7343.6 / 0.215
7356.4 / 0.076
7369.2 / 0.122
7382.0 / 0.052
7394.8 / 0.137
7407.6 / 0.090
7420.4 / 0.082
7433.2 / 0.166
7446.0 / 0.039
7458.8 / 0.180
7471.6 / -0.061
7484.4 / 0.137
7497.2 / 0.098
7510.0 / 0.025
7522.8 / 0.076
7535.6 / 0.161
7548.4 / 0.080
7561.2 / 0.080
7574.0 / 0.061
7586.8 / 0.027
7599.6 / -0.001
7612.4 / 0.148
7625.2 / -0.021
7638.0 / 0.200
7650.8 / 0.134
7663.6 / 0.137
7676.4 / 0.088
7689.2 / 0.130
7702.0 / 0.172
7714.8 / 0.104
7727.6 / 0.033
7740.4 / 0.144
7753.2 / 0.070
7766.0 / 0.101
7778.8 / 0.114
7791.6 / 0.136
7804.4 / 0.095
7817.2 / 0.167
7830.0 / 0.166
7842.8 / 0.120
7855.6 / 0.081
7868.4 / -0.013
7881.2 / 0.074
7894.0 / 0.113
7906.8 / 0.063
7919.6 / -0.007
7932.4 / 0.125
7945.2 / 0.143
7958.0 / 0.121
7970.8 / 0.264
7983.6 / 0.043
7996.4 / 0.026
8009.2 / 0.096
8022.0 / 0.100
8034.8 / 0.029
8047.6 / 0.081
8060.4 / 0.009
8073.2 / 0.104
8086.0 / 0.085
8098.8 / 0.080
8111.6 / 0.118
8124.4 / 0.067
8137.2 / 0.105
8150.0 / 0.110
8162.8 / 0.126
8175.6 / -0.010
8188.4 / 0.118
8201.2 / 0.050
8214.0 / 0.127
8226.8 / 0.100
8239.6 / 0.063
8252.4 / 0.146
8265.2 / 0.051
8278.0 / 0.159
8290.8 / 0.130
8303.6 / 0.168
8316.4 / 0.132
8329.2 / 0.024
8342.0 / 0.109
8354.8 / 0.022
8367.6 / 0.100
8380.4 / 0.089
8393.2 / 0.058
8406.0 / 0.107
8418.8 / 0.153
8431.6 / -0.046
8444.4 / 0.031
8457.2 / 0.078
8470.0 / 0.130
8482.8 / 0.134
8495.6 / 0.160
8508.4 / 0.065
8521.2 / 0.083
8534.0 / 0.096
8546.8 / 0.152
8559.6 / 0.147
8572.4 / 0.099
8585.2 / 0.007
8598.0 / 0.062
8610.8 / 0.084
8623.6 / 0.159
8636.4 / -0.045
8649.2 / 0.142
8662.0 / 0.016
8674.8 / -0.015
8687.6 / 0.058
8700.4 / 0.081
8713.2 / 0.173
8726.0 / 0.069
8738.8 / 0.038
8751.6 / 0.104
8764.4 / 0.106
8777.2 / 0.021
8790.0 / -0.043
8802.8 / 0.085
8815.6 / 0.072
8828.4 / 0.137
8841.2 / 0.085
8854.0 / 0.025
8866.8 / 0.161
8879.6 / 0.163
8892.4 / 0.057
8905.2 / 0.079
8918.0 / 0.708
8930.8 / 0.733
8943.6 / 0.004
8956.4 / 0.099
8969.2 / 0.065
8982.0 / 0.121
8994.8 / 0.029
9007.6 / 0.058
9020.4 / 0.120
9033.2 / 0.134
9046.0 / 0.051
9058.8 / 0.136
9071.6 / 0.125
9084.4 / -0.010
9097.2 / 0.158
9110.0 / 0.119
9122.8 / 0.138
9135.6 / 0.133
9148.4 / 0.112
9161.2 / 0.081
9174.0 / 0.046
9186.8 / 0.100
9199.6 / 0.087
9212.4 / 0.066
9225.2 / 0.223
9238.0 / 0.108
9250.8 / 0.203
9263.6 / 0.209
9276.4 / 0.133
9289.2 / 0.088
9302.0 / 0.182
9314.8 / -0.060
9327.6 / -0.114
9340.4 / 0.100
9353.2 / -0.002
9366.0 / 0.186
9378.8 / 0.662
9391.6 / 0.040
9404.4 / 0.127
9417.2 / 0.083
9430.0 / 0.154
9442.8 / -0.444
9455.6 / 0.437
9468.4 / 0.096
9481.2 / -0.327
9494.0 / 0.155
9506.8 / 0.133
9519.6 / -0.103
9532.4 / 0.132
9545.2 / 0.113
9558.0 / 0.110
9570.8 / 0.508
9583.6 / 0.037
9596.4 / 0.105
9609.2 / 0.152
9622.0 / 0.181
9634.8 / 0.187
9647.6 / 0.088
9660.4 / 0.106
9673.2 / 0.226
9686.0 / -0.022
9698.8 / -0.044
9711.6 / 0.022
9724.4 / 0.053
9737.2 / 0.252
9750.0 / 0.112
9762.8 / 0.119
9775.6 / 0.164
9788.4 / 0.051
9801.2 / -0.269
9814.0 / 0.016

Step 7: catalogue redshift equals 1.394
